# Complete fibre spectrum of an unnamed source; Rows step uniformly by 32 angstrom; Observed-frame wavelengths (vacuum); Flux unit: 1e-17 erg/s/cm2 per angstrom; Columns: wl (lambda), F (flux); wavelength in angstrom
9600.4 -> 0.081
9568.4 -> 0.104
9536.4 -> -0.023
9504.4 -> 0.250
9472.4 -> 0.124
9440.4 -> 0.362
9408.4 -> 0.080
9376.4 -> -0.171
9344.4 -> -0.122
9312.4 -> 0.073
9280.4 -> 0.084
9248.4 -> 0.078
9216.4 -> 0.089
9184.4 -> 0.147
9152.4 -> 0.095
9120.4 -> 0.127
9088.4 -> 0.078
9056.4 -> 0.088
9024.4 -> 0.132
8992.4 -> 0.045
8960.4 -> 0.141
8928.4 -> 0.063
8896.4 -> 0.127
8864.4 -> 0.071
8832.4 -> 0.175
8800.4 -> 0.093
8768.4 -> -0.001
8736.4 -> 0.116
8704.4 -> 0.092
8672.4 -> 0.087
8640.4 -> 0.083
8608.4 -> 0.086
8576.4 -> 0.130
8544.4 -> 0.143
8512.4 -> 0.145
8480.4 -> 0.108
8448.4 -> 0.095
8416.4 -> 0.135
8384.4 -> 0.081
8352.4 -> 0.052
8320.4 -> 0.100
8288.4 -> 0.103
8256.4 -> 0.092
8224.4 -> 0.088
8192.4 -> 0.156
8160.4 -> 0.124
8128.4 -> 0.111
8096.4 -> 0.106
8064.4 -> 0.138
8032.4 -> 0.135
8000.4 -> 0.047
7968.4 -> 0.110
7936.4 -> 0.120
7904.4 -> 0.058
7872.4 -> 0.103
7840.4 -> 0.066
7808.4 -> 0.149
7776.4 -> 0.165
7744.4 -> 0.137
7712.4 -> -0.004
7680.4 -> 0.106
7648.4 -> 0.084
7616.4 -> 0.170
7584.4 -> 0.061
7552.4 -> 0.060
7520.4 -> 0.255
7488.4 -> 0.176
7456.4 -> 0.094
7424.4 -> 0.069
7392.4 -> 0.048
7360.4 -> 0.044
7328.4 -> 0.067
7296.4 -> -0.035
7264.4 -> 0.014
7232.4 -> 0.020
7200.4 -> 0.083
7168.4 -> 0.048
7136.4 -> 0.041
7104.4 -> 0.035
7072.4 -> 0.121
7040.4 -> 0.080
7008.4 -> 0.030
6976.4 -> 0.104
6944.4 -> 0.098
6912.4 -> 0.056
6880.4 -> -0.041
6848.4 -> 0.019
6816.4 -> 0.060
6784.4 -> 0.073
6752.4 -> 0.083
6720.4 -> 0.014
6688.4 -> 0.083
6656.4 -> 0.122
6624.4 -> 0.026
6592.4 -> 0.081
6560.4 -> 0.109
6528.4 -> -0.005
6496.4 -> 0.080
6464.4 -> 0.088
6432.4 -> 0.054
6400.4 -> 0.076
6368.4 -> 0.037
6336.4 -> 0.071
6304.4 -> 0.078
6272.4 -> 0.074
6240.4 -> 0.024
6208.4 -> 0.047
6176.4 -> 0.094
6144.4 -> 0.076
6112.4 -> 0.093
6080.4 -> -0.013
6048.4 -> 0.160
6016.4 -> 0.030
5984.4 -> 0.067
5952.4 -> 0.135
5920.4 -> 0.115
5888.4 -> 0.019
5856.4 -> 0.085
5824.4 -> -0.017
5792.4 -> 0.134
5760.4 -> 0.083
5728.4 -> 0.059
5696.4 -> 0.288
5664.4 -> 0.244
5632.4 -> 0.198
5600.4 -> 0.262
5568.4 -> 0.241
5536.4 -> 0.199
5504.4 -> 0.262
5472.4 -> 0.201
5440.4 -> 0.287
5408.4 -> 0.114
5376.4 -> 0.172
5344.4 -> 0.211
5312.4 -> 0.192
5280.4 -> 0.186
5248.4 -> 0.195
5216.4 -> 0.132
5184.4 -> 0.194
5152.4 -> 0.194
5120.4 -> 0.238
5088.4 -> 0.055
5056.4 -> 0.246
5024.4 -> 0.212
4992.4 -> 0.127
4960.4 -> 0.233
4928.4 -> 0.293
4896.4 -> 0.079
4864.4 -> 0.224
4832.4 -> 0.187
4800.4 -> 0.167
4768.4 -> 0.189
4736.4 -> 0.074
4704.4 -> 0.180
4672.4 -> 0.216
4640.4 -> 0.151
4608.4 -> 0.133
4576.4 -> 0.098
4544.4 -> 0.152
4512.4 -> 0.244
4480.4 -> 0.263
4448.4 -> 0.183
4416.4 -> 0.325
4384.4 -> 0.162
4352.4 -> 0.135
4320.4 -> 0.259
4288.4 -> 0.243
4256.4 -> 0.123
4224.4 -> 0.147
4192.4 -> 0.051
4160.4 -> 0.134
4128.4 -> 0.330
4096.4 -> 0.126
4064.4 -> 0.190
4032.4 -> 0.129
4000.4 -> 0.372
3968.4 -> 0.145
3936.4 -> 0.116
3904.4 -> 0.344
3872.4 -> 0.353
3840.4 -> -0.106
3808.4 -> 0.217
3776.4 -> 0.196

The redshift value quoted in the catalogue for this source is 1.01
